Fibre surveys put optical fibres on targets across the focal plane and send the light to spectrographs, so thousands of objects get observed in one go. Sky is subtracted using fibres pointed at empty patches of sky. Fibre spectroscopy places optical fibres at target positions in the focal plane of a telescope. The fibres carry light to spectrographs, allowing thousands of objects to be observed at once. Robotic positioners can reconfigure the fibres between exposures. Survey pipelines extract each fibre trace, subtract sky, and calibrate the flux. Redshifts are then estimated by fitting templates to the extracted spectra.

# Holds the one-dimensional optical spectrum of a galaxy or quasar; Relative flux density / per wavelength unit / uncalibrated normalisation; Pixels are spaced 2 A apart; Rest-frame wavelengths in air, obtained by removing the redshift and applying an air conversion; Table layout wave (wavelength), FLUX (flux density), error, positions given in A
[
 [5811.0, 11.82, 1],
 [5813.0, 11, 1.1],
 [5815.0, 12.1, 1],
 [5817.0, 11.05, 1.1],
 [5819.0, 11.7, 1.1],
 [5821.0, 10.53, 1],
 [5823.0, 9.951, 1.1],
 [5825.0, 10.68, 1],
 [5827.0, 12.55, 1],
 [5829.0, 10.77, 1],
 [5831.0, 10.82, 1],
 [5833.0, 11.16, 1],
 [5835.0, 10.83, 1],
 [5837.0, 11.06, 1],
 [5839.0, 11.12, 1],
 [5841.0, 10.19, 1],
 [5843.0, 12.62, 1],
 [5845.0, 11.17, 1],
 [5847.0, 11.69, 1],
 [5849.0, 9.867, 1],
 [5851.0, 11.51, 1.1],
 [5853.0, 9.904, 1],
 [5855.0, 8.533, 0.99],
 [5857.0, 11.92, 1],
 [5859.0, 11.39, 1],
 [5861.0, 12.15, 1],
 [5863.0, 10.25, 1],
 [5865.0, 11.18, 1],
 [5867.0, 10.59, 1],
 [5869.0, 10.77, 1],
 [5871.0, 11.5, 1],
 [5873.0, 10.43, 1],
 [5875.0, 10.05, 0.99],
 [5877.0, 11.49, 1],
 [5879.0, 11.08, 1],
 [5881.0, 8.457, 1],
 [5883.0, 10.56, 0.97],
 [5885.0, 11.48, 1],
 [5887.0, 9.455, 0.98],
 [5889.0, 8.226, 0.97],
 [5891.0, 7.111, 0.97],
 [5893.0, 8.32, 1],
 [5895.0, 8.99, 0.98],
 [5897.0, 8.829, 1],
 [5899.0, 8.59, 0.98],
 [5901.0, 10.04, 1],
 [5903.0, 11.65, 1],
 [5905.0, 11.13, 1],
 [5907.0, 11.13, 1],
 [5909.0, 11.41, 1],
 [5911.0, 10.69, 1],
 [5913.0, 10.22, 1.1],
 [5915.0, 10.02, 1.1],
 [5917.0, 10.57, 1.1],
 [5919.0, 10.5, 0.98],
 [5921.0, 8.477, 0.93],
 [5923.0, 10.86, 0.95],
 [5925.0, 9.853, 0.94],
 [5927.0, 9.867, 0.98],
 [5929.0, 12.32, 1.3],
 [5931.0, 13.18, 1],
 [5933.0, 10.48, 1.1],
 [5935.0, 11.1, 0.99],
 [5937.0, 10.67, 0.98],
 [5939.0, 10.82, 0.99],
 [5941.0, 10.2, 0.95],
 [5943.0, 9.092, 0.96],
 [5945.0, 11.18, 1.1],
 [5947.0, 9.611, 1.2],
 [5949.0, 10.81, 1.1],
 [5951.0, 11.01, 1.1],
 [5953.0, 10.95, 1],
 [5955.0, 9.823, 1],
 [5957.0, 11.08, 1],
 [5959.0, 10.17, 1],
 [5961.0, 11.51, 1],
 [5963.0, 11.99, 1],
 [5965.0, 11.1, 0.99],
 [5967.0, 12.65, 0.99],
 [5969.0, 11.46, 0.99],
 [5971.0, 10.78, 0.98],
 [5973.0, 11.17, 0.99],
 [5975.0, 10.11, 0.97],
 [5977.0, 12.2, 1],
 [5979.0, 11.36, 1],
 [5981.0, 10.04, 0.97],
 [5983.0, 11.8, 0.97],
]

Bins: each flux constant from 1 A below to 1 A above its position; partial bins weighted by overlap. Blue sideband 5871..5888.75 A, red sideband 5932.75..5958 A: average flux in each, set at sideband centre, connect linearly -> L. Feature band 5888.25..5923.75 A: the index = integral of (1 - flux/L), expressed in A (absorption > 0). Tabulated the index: 2.03 A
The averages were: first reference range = 10.3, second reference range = 10.5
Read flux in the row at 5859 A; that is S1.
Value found 11.39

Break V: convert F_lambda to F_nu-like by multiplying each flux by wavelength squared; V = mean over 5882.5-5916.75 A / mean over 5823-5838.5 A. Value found 0.92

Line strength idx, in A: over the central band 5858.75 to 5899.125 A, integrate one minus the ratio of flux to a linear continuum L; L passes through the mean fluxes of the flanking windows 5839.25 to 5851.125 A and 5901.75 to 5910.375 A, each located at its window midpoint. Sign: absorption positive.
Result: 4.2 A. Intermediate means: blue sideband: 11.1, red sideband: 11.3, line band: 10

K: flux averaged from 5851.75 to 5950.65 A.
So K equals 10.4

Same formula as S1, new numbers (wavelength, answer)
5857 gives 11.92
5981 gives 10.04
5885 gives 11.48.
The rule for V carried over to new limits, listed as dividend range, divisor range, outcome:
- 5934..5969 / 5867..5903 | 1.13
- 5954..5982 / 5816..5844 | 1.05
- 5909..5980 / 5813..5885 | 1.02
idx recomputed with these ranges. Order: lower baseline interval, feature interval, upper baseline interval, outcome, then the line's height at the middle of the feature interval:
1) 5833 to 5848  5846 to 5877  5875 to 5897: -1.1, 10.4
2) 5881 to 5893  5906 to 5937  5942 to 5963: -2.4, 9.94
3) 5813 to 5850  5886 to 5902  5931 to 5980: 3.4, 11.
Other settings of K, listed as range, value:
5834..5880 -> 10.9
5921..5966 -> 10.8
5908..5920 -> 10.6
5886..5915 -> 9.71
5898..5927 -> 10.3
